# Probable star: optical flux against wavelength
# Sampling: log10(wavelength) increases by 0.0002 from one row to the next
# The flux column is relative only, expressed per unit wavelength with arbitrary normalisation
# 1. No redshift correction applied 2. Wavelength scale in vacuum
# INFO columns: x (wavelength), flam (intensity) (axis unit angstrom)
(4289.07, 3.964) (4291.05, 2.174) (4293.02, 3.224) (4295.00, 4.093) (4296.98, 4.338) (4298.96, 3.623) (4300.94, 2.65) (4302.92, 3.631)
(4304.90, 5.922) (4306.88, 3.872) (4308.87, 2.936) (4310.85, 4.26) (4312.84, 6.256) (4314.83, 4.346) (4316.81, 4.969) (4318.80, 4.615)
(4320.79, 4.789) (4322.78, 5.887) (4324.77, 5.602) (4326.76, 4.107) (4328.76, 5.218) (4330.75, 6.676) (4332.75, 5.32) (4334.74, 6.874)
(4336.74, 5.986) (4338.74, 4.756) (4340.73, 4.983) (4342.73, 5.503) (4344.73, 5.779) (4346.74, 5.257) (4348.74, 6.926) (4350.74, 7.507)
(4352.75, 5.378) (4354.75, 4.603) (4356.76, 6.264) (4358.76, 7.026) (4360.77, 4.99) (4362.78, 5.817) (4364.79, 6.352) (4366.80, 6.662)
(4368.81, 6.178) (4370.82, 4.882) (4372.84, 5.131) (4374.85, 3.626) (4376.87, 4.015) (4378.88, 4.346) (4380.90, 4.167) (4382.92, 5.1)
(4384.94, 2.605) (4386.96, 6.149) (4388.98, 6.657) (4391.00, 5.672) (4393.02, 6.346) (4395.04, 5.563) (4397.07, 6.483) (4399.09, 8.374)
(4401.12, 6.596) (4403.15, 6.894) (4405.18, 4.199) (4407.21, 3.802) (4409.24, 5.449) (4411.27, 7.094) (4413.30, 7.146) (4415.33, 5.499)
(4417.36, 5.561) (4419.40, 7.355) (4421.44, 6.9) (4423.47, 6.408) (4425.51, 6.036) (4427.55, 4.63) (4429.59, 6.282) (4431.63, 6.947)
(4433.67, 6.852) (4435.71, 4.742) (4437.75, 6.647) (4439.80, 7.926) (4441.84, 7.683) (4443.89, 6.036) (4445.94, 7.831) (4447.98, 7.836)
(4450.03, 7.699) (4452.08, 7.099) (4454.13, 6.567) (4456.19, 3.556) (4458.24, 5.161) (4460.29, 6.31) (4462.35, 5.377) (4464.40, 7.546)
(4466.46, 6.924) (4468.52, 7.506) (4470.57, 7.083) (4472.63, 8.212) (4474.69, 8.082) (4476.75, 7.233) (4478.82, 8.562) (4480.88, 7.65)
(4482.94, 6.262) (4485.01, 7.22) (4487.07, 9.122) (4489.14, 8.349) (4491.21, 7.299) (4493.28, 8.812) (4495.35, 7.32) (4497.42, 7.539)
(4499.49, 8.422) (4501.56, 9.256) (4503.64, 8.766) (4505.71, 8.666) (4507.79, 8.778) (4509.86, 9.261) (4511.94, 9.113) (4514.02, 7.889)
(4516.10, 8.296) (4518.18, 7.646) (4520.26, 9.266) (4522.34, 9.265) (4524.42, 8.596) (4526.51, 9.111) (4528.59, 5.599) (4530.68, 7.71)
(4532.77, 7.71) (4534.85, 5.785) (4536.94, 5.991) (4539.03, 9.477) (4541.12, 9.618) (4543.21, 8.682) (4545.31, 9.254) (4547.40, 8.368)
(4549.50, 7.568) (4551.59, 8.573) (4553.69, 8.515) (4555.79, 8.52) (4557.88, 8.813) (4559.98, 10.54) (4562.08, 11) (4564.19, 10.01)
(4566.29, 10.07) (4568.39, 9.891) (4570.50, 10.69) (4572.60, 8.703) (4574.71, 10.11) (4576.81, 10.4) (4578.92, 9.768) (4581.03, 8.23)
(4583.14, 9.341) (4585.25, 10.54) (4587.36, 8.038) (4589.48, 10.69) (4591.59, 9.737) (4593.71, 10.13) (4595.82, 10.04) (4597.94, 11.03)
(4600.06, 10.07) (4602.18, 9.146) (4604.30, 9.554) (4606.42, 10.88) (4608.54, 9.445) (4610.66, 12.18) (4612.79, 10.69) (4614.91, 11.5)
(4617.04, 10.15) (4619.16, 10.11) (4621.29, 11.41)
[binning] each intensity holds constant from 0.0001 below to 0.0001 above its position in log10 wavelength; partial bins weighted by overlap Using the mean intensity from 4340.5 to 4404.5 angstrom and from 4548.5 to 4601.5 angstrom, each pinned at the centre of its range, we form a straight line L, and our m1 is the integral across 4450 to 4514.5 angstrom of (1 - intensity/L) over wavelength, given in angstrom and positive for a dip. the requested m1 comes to 2.2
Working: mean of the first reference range 5.68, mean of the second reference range 9.64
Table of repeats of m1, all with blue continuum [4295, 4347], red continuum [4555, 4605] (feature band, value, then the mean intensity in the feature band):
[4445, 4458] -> 1.2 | 6.66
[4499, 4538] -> 2.1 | 8.16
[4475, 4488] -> 0.4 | 7.69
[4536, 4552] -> 1.2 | 8.45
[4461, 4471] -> 1.0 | 6.86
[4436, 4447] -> 0.2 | 7.06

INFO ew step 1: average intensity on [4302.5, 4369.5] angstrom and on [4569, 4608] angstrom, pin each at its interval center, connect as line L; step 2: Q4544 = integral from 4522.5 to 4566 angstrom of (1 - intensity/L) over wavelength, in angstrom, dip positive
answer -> 2.70 angstrom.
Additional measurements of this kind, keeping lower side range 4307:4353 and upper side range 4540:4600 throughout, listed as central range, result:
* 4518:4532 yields 0.9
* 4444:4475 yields 3.3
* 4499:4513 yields -0.8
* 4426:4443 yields 1.8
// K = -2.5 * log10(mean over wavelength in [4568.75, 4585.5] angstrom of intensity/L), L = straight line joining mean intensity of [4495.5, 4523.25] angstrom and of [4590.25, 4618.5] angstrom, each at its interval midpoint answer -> 0.02 mag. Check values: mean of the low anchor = 8.58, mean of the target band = 9.69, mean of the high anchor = 10.4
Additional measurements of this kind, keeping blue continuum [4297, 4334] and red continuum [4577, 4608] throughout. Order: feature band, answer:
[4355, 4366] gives -0.09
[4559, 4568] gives -0.12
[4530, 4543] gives 0.13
